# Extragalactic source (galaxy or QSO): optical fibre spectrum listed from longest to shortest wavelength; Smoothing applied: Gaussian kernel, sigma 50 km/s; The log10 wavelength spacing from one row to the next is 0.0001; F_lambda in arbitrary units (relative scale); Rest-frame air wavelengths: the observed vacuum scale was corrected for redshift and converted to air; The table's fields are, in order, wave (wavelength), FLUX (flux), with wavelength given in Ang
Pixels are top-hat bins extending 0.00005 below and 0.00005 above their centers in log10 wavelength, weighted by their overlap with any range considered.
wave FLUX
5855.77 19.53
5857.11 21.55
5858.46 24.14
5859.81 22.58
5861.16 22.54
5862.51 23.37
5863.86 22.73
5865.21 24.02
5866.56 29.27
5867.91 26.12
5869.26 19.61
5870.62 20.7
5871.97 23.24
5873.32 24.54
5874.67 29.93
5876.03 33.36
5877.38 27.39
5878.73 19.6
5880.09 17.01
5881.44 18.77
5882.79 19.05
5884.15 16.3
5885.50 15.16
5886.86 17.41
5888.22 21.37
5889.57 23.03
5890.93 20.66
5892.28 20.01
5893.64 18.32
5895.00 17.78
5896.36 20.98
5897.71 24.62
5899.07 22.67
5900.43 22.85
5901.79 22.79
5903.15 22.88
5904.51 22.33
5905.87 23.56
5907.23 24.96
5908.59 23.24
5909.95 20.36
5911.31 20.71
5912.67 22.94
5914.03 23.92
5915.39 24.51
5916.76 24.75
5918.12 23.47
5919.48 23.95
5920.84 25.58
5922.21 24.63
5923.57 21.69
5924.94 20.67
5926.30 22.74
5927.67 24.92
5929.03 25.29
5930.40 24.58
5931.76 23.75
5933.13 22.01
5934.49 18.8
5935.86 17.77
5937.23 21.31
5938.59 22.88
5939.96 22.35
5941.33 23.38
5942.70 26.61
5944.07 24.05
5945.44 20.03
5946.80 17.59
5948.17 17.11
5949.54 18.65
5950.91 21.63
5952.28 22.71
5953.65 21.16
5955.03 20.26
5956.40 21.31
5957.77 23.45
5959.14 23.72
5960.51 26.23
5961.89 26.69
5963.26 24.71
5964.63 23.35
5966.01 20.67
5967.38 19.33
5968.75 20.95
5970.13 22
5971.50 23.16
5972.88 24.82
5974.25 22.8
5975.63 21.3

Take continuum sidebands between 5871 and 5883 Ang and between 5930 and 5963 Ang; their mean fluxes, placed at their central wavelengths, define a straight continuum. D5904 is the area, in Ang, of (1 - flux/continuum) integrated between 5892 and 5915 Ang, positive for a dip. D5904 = 1.0 Ang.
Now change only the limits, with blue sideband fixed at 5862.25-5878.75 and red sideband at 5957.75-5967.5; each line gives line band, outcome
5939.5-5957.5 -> 2.0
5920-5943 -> 1.3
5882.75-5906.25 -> 3.9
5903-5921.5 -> 0.9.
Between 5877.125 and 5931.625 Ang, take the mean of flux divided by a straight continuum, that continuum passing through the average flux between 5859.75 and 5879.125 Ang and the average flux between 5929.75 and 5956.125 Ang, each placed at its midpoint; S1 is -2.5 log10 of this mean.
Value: 0.06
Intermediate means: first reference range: 24.7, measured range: 21.9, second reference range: 21.4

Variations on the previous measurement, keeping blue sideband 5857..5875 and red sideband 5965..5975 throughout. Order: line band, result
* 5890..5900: 0.12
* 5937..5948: 0.02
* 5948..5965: -0.01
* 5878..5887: 0.31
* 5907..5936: -0.01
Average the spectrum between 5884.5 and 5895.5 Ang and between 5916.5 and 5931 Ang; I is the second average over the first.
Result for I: 1.24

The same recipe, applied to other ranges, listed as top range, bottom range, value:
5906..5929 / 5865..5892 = 1.05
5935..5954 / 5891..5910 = 0.97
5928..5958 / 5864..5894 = 0.98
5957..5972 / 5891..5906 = 1.07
